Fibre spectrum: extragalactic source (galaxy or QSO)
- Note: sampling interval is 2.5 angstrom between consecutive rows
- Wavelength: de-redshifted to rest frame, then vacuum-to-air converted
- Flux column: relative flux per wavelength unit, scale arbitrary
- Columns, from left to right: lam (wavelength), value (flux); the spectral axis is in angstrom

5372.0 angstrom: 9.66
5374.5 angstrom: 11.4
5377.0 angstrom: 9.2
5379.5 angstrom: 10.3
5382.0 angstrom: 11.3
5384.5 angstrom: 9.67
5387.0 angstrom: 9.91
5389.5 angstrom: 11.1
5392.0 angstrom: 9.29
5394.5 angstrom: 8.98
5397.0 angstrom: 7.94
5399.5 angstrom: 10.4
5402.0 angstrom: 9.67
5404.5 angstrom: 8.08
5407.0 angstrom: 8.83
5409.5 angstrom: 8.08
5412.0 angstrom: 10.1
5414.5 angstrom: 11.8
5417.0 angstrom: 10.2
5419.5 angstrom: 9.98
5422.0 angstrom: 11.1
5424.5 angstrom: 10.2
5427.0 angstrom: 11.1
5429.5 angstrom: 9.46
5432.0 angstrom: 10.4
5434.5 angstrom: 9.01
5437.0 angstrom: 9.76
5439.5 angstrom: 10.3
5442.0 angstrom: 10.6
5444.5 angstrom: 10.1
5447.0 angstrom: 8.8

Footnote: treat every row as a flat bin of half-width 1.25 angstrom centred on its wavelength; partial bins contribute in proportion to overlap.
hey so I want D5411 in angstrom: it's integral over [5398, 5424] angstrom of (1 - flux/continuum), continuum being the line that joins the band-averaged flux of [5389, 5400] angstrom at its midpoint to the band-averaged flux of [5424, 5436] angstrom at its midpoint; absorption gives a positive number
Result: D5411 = -0.4 angstrom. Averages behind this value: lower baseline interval 9.38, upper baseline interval 10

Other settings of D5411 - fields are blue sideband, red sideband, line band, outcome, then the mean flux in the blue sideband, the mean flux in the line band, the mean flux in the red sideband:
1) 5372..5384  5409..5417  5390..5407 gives 1.9 angstrom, 10.4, 9.13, 10.2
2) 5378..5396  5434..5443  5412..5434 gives -1.0 angstrom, 10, 10.5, 9.97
